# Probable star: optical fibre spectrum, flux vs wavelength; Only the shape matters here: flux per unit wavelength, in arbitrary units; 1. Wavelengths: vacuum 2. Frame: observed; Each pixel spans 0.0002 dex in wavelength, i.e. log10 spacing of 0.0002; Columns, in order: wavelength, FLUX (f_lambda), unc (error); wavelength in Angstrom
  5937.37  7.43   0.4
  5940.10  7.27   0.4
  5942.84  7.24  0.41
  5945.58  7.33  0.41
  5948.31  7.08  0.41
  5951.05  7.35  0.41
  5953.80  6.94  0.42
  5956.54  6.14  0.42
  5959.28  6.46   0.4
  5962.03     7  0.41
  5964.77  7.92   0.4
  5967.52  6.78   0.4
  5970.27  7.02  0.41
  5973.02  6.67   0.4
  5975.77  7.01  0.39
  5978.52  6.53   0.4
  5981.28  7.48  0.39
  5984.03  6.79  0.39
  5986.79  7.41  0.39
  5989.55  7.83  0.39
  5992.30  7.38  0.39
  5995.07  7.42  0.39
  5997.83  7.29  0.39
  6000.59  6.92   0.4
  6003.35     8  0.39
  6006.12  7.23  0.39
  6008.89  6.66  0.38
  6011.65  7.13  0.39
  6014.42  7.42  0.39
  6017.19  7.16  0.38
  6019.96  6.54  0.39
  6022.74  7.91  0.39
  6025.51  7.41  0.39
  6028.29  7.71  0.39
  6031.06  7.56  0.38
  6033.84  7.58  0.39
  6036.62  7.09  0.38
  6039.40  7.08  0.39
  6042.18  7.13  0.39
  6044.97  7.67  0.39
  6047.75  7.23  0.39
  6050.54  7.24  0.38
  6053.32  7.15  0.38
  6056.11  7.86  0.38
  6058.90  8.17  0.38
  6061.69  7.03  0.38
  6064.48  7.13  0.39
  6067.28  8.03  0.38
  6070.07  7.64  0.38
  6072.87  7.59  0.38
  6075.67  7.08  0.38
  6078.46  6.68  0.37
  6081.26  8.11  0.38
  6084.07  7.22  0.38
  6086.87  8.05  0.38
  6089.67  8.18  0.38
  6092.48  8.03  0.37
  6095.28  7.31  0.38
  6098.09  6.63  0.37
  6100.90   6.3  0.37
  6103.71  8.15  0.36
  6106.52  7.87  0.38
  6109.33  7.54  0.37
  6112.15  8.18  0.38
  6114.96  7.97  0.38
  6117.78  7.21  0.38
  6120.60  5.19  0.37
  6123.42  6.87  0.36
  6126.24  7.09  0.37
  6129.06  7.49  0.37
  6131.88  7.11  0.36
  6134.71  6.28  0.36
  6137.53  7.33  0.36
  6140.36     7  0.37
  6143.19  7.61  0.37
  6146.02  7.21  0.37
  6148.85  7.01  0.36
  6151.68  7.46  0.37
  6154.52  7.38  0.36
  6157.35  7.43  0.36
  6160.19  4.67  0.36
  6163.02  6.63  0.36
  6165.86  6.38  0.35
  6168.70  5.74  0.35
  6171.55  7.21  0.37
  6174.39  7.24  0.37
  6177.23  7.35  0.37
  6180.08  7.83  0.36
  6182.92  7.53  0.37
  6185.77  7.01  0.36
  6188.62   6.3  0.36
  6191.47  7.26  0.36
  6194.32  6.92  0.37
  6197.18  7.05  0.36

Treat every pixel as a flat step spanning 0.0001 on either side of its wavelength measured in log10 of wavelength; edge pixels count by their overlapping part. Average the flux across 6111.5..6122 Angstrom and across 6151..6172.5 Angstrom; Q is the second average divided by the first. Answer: 0.93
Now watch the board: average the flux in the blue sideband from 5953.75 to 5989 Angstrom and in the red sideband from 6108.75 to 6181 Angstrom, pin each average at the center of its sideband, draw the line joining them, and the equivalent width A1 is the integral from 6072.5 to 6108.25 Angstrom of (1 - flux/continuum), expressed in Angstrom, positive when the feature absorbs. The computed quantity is -2.5 Angstrom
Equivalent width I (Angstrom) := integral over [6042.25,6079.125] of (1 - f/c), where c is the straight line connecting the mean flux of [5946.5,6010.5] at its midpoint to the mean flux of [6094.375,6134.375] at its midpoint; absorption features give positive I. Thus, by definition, -1.4 Angstrom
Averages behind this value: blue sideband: 7.1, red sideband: 7.18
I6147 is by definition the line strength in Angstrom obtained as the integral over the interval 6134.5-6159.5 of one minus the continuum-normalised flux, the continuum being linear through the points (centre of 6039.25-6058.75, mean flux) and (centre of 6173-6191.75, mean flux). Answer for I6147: 0.4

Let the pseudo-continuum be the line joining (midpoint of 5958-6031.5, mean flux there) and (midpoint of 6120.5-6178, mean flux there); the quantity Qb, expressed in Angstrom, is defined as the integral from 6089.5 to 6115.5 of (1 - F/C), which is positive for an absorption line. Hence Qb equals -2.2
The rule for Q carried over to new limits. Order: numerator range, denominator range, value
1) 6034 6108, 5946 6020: 1.05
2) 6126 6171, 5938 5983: 0.98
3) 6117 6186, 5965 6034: 0.96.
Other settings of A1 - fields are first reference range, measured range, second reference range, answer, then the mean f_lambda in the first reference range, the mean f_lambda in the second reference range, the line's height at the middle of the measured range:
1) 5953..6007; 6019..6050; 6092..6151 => -0.9 Angstrom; 7.11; 7.2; 7.15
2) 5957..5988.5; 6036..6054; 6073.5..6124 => -0.1 Angstrom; 6.99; 7.38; 7.21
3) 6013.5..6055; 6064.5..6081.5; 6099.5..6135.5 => -0.4 Angstrom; 7.33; 7.19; 7.26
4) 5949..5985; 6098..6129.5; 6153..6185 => -1.6 Angstrom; 6.93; 6.86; 6.88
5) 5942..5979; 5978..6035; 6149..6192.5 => -3.0 Angstrom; 6.97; 6.9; 6.95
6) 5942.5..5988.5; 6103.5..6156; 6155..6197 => -2.8 Angstrom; 7.01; 6.84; 6.88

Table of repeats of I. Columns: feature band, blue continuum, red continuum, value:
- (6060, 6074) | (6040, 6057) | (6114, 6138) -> -0.5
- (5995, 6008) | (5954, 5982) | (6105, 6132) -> -0.7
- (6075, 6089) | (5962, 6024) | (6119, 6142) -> -1.1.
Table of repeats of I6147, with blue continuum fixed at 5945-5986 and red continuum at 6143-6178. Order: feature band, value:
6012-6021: -0.2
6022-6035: -1.3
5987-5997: -0.8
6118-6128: 0.5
